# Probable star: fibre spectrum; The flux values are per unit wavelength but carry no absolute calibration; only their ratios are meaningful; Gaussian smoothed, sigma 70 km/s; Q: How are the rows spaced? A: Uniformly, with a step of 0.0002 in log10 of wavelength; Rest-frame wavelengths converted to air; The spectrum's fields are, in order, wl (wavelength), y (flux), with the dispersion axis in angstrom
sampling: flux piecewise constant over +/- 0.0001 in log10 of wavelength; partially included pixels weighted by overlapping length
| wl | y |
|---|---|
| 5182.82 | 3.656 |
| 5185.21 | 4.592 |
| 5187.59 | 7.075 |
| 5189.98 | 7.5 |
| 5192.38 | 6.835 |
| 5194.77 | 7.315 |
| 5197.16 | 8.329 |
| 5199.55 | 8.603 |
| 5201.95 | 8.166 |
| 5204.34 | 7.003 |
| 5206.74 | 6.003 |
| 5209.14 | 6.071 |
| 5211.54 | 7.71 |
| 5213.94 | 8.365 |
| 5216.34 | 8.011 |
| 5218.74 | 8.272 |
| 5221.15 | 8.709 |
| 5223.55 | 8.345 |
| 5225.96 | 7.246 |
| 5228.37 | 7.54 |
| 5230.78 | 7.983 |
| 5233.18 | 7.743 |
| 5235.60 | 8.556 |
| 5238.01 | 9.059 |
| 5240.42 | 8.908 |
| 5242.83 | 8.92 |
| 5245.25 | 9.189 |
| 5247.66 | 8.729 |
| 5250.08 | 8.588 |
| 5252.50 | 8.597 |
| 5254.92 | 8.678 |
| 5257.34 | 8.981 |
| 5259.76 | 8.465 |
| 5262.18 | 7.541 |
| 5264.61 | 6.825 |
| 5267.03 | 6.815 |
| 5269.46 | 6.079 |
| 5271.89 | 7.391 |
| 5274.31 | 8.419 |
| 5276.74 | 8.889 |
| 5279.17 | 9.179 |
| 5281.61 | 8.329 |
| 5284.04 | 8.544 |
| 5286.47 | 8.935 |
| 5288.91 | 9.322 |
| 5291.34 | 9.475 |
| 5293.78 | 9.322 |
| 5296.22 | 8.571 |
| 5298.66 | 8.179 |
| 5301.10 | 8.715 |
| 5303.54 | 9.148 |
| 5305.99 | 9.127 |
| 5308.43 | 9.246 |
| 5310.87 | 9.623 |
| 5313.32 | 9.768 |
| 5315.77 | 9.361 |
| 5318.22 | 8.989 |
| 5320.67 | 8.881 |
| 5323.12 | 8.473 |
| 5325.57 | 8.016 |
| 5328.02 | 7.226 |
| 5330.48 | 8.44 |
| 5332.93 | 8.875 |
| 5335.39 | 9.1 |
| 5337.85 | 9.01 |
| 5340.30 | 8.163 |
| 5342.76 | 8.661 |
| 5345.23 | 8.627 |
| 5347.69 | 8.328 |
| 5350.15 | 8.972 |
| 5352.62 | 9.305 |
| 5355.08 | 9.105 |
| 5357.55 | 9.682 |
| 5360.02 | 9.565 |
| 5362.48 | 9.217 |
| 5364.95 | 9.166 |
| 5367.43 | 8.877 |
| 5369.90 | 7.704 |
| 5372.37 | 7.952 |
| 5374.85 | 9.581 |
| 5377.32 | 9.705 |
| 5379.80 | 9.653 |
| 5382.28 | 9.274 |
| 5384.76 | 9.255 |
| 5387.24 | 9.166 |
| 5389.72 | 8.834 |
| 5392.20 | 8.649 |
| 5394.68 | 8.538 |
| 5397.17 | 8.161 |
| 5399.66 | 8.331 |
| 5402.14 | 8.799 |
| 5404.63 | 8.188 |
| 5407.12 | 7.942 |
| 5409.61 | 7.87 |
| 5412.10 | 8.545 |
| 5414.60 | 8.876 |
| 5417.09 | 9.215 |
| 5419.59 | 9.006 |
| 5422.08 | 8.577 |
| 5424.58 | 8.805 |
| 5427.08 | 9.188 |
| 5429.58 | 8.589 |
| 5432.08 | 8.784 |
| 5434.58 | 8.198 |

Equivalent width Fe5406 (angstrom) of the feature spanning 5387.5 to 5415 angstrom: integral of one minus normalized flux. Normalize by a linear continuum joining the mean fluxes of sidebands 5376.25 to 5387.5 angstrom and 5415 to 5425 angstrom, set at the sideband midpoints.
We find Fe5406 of 2.2 angstrom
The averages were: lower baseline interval 9.42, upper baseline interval 8.91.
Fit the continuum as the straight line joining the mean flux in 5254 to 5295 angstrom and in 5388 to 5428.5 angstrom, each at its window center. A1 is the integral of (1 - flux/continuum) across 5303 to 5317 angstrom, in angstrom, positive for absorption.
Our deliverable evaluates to -1.68 angstrom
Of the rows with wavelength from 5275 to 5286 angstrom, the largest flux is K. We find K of 9.179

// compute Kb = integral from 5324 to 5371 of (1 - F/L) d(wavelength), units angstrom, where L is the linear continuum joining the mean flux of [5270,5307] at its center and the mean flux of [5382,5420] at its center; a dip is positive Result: -0.3 angstrom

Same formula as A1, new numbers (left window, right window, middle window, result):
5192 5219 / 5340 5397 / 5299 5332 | -1.3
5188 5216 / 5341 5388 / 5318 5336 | 0.4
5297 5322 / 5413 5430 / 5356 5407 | 0.4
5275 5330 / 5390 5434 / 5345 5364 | -0.9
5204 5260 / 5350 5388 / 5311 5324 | -0.6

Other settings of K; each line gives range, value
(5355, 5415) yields 9.705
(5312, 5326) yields 9.768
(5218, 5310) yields 9.475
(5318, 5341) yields 9.1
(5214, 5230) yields 8.709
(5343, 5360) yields 9.682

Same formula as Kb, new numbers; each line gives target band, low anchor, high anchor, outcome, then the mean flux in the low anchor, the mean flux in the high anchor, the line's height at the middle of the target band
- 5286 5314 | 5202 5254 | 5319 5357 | -2.2 angstrom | 8.08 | 8.64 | 8.44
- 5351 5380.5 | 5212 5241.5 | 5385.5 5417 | -2.3 angstrom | 8.21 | 8.53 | 8.47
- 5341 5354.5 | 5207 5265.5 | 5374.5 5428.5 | -0.3 angstrom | 8.18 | 8.81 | 8.61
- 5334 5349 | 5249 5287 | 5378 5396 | 0.1 angstrom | 8.13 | 9.07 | 8.71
